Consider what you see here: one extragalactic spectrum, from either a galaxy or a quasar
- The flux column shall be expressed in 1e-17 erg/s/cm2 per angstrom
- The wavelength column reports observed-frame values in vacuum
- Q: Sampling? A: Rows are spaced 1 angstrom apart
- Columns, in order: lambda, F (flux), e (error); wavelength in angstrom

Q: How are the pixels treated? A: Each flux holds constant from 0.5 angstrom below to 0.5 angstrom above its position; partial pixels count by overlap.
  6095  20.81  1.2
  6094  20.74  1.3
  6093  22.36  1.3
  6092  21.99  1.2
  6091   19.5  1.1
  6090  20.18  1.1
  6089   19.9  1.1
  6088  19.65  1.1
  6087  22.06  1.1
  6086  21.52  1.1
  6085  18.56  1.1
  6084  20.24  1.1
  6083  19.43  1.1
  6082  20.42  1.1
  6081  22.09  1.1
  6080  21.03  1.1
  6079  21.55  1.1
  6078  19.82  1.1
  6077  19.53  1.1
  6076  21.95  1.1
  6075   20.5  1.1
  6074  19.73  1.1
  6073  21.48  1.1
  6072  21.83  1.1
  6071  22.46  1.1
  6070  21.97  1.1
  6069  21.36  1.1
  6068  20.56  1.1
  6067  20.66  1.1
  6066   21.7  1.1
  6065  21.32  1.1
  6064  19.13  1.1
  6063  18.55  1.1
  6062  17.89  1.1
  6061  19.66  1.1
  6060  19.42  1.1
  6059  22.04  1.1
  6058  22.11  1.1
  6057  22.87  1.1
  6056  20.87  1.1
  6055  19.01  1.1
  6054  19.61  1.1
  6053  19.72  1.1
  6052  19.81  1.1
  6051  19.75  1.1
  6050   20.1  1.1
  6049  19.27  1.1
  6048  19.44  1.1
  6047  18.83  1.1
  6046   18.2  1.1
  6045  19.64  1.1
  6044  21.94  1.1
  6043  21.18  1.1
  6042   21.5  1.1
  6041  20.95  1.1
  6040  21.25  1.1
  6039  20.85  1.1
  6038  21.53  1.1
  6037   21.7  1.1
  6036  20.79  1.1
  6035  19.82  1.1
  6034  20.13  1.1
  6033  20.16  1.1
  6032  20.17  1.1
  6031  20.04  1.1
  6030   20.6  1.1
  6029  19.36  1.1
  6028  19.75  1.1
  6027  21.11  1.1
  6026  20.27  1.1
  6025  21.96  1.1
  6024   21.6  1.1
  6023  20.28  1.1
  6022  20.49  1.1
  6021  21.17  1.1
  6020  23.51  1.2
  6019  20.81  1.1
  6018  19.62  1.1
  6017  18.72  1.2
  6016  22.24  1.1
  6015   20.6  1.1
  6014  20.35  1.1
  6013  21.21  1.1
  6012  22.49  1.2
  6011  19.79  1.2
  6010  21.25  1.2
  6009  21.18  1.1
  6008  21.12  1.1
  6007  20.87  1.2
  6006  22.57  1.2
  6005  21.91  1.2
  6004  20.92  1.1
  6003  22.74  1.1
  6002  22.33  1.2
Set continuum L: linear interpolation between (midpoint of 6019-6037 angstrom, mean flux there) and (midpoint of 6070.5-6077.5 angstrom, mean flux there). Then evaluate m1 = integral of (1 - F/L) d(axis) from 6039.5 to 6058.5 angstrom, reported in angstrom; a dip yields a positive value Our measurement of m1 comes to 0.5 angstrom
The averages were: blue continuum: 20.7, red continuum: 21.1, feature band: 20.3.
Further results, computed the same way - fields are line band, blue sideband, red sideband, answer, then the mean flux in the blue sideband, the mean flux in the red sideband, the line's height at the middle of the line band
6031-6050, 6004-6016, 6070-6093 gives 0.6 angstrom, 21.2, 20.8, 21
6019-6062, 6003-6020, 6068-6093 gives 1.0 angstrom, 21.1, 20.8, 21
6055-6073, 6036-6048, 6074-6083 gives -0.1 angstrom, 20.6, 20.7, 20.7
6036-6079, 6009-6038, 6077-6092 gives 0.1 angstrom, 20.7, 20.4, 20.6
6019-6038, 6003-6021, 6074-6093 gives 0.3 angstrom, 21.2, 20.6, 21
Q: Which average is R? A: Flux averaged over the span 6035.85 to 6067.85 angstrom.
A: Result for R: 20.4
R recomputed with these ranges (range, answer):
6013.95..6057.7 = 20.5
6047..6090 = 20.5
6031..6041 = 20.7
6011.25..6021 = 21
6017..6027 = 21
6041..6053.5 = 20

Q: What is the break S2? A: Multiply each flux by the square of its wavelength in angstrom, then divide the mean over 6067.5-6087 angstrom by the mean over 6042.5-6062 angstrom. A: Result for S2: 1.05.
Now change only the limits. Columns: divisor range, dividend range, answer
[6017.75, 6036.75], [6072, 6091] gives 1.01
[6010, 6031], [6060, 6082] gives 1.01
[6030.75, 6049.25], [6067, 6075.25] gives 1.05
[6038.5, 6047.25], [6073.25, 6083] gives 1.02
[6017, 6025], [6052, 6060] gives 1.00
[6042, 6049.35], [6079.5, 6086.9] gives 1.05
